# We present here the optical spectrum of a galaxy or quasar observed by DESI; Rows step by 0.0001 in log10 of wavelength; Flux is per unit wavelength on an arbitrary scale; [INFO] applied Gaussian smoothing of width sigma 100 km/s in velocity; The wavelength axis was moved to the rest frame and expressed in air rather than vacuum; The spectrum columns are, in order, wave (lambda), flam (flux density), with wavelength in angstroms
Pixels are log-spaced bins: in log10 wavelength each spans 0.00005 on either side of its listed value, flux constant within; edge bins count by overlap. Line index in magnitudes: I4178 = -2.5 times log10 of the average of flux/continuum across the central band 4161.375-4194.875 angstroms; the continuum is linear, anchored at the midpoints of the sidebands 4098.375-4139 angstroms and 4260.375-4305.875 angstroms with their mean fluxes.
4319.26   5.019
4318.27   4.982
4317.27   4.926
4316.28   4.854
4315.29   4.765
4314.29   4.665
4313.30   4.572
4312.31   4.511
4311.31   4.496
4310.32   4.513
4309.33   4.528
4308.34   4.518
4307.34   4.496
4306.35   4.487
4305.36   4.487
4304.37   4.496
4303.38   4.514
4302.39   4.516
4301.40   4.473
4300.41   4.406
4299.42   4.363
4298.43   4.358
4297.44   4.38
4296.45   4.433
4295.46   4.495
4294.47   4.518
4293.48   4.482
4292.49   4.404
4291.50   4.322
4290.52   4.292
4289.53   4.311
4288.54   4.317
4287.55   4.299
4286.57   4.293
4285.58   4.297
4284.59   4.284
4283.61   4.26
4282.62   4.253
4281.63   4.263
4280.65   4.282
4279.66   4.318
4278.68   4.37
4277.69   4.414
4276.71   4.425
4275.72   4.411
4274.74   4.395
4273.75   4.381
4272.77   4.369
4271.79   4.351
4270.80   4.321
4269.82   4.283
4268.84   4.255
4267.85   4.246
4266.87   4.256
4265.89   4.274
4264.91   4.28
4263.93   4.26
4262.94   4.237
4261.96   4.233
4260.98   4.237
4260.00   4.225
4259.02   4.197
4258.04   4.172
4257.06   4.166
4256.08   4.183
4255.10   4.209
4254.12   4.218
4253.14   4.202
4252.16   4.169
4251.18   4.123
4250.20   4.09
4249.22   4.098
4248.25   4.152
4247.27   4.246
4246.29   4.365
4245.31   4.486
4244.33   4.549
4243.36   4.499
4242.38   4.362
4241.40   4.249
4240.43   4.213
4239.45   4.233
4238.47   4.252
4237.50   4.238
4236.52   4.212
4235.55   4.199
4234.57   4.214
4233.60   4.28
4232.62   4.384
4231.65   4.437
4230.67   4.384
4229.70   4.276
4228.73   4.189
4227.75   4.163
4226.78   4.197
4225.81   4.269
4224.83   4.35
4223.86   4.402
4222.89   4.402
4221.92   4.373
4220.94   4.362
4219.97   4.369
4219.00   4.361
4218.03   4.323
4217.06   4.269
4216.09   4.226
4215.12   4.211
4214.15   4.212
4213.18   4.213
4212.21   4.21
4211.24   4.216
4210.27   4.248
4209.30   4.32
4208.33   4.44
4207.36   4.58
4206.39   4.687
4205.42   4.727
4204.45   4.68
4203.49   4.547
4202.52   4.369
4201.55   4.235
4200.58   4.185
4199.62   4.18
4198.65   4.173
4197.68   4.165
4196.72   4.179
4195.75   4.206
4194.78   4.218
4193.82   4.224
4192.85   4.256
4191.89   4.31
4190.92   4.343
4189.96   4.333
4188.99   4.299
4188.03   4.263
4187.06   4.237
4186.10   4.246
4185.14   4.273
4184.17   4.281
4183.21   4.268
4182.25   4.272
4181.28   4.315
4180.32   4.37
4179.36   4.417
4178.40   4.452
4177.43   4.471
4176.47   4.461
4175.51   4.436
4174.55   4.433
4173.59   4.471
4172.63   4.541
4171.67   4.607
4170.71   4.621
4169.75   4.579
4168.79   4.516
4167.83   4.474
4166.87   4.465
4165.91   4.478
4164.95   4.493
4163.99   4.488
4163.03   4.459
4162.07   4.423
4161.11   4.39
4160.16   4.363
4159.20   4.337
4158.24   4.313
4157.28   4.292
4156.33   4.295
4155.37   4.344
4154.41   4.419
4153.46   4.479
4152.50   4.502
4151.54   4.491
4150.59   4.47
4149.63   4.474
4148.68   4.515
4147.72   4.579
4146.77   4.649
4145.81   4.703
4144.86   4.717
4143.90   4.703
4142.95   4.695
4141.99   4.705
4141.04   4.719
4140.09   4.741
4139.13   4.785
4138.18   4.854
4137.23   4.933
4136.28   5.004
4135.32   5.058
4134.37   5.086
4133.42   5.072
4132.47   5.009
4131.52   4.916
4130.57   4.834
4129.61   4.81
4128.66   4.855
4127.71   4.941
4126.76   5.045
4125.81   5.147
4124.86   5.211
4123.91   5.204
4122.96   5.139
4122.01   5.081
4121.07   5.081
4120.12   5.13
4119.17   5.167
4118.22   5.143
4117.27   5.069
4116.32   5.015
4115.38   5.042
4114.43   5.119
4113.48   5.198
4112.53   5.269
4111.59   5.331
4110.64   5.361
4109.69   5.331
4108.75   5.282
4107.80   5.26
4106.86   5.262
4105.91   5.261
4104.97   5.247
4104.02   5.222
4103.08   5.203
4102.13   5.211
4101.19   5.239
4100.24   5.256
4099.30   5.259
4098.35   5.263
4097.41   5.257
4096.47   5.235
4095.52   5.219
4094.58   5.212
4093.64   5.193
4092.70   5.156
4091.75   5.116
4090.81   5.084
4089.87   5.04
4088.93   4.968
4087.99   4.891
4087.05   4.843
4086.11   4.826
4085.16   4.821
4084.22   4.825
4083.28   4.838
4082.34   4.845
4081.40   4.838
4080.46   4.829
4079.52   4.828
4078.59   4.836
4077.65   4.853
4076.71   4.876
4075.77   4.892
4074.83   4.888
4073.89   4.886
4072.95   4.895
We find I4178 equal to 0.11 mag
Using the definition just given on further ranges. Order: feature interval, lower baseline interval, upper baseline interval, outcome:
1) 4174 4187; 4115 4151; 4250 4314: 0.09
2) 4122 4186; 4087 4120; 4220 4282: 0.06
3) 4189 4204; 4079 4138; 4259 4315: 0.11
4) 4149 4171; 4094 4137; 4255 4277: 0.10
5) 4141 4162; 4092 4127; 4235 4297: 0.10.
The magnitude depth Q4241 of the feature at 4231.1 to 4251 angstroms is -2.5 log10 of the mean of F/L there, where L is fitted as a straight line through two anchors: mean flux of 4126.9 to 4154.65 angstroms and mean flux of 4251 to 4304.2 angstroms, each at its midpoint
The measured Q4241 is 0.04 mag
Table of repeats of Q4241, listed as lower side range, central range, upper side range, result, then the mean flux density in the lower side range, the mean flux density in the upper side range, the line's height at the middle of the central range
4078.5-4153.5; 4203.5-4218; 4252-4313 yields 0.06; 4.99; 4.35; 4.62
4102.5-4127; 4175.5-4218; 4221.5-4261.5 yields 0.07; 5.19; 4.27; 4.59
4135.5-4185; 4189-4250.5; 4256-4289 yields 0.02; 4.52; 4.29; 4.4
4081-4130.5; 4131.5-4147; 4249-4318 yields 0.03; 5.11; 4.37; 4.97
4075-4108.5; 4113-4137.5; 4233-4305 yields -0.03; 5.06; 4.31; 4.92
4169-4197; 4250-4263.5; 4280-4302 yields 0.04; 4.36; 4.35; 4.36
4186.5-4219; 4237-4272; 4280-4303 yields 0.02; 4.31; 4.36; 4.34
